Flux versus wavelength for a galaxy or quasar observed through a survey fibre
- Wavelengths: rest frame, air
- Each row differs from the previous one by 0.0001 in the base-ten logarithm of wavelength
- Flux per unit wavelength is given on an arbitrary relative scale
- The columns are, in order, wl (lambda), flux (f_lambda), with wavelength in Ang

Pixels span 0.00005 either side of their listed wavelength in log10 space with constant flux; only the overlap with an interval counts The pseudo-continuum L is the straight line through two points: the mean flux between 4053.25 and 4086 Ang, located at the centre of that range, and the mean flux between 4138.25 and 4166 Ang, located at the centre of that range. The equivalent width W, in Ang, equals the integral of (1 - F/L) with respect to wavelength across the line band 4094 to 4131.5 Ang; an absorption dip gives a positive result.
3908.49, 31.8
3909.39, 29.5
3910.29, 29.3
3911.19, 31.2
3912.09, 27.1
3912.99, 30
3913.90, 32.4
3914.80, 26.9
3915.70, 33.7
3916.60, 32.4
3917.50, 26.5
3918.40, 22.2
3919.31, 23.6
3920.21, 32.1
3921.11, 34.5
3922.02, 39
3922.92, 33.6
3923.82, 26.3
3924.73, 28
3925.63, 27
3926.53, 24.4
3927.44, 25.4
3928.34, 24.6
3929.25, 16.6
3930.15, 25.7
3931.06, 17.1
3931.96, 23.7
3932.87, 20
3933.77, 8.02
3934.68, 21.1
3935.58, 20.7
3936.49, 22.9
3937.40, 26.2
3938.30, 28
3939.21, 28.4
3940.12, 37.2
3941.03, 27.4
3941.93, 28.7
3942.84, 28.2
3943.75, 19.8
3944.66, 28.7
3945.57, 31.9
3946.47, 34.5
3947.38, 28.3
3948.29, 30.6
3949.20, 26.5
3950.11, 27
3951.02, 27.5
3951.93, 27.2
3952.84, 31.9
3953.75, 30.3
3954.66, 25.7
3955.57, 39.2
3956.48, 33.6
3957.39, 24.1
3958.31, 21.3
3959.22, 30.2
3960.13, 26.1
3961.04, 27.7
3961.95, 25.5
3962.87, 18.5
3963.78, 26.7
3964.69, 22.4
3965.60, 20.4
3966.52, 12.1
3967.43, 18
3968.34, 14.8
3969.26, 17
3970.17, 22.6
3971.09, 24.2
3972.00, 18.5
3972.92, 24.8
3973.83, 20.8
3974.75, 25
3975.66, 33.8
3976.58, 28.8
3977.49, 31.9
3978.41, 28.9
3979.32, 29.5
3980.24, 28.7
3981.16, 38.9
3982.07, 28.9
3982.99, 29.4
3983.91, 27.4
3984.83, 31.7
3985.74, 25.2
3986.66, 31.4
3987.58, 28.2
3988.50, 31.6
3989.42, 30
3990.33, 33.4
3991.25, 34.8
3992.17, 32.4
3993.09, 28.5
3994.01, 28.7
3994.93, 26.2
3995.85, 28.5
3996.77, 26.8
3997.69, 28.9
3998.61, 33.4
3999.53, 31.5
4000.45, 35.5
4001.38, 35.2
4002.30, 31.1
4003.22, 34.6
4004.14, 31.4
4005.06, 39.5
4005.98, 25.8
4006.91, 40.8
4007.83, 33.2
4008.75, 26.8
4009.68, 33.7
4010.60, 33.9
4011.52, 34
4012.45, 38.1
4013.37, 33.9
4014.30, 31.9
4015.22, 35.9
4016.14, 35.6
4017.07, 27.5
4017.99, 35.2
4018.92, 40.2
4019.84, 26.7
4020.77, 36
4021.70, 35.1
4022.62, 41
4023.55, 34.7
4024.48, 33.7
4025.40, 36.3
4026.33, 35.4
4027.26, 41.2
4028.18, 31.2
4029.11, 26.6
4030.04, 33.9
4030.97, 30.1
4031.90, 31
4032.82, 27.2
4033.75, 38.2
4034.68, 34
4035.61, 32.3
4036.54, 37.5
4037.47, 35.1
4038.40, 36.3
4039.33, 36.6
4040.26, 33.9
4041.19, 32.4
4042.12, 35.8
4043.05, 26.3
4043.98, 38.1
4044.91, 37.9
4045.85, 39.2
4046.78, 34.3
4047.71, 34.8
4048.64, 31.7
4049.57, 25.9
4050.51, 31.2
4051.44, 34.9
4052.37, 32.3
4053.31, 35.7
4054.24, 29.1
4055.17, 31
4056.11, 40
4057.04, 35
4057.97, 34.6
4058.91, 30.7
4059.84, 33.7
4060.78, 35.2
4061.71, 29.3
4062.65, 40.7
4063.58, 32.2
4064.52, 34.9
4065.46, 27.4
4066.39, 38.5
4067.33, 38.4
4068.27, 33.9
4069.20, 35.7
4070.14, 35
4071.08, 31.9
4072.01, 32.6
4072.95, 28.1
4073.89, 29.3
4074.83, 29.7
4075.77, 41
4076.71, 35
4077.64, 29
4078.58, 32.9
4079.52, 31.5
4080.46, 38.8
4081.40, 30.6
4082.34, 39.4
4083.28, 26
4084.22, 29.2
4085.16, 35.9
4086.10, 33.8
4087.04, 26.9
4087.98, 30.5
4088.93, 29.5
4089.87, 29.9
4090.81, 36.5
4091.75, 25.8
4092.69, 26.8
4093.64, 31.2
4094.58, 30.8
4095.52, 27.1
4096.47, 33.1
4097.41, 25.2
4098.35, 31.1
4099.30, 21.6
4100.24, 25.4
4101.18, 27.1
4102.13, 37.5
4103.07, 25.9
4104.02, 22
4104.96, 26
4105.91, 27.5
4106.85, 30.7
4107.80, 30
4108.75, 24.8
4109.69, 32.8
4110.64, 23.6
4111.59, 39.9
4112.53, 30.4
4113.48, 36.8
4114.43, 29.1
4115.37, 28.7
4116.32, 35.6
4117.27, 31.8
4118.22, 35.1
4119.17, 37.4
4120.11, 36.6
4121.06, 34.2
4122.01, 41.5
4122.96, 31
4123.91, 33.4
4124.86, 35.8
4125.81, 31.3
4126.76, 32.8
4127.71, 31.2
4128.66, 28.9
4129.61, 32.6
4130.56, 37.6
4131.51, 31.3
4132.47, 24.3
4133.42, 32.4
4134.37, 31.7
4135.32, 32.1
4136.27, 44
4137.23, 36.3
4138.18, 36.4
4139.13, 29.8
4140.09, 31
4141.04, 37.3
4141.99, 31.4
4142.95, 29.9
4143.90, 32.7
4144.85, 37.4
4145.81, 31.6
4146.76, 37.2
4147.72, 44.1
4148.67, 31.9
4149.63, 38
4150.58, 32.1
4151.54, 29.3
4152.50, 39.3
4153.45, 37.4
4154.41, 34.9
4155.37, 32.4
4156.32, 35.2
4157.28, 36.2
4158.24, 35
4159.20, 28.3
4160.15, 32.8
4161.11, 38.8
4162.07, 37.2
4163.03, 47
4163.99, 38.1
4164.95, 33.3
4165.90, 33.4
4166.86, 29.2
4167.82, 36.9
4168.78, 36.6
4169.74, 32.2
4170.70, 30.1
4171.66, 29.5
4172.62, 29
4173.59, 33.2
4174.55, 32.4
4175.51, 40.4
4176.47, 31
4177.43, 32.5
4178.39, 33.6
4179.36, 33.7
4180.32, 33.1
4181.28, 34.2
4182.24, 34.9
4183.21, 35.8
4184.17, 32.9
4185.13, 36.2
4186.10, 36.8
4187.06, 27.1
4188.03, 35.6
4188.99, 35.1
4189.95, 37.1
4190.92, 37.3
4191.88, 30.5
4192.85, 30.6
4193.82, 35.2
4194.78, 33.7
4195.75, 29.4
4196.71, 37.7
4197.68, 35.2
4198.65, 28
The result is 3.4 Ang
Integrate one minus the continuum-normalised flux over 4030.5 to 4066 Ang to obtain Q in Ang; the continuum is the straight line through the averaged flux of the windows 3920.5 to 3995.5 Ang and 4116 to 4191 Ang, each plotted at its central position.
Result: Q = -4.0 Ang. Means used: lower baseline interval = 26.8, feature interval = 33.6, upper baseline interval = 34.2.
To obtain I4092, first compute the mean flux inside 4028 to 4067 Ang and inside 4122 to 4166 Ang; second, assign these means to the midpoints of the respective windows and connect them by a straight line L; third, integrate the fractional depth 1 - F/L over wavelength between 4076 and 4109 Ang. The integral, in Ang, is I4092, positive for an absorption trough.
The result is 3.83 Ang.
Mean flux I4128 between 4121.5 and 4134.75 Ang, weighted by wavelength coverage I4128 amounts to 32.6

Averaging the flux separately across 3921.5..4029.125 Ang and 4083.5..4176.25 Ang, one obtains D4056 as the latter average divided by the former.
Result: 1.13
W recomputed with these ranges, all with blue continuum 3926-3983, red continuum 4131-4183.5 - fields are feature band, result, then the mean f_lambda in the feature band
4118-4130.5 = -0.50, 34.1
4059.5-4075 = -1.54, 33.4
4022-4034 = -2.13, 33.8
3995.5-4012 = -2.85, 32.5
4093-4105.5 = 1.47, 28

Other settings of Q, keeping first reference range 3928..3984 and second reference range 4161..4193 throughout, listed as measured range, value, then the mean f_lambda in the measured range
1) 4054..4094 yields -3.30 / 32.7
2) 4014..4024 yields -2.28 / 34.6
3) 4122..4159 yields -1.22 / 33.9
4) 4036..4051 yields -2.63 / 34.2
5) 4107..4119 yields 0.04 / 31.7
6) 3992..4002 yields -1.16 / 30.4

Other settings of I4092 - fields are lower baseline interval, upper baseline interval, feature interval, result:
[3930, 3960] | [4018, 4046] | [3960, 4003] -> 3.8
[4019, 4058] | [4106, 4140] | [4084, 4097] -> 1.1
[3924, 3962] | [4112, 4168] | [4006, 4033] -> -4.0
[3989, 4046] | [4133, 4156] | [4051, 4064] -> 0.0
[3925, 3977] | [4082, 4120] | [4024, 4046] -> -4.8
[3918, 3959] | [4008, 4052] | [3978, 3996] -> 0.3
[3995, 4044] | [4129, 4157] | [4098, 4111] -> 2.4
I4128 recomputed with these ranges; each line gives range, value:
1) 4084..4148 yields 31.8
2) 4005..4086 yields 33.7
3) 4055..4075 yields 33.6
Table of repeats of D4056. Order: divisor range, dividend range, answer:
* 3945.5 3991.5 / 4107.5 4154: 1.24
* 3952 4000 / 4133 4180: 1.26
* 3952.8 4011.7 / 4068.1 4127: 1.10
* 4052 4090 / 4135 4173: 1.05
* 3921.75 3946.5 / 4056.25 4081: 1.32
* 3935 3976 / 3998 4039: 1.31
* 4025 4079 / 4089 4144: 0.93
